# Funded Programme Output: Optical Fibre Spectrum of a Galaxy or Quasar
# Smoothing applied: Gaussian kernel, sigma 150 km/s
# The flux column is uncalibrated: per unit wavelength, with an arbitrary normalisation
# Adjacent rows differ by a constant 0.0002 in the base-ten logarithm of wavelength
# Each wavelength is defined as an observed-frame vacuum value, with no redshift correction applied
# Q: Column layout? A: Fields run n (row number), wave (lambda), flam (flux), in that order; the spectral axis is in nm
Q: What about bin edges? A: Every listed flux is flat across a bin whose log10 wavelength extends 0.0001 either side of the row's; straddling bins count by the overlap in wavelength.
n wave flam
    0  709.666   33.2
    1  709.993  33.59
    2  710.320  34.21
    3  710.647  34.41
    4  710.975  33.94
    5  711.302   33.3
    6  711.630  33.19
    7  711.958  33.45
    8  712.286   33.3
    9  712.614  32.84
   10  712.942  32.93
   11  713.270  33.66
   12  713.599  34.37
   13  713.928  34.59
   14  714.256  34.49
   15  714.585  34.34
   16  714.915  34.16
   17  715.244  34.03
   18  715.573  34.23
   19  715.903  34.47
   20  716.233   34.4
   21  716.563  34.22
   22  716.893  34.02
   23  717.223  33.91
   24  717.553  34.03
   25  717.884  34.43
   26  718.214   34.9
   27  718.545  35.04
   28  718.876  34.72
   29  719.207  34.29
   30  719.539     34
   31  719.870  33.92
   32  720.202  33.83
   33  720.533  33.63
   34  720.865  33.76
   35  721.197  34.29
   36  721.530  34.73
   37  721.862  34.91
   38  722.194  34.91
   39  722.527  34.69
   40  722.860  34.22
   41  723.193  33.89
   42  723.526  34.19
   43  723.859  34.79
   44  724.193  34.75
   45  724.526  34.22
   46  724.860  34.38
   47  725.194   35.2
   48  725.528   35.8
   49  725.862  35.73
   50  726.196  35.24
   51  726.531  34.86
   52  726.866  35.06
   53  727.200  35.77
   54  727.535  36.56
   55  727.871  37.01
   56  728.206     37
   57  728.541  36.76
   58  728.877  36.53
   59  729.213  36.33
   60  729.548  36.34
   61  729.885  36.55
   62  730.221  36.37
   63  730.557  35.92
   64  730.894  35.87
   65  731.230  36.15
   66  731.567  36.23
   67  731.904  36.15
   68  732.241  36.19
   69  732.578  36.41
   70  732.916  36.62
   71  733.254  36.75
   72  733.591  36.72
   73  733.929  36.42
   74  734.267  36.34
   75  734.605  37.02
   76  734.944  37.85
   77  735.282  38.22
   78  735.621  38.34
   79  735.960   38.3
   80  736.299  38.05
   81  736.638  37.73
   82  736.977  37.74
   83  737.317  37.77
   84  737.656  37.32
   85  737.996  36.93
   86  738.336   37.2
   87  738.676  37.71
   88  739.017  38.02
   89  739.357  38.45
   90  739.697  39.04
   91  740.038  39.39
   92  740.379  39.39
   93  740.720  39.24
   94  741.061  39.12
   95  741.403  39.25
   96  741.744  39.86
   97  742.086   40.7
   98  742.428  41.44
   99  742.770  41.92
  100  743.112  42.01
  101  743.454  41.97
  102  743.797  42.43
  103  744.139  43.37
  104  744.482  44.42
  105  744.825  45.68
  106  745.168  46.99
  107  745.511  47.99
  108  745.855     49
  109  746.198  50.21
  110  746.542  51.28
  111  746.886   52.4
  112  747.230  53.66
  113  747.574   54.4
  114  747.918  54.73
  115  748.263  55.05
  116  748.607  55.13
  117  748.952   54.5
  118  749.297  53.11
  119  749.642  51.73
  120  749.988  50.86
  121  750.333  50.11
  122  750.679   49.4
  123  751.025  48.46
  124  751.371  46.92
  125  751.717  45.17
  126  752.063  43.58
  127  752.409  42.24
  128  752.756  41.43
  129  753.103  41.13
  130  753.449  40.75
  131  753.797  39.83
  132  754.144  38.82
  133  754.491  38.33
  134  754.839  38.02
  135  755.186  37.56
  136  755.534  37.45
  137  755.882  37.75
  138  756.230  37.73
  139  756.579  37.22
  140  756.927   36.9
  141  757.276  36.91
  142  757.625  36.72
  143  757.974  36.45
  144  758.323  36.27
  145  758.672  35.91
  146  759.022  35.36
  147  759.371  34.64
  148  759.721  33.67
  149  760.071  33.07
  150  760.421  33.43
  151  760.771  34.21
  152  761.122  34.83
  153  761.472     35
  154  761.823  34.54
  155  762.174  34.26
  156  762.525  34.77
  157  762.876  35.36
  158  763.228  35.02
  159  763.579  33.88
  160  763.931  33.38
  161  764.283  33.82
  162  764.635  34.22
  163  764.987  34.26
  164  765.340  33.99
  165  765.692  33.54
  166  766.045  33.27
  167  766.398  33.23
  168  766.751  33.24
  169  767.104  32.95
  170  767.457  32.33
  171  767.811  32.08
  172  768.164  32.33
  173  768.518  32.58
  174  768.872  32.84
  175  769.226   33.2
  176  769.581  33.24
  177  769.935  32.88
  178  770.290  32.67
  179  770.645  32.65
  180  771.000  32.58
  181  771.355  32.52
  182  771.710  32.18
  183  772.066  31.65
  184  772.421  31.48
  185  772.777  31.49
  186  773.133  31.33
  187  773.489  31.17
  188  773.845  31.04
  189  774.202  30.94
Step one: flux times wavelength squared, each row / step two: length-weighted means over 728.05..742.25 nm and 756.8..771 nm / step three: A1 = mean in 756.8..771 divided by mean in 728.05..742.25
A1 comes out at 0.98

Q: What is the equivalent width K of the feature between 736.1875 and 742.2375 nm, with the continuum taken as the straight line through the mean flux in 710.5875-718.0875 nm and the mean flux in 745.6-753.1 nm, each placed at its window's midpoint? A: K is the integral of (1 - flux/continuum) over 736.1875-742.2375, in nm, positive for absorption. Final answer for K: 0.909 nm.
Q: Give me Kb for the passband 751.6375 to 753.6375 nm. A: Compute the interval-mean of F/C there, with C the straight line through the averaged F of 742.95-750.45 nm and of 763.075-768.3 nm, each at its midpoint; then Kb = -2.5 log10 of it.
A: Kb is 0.06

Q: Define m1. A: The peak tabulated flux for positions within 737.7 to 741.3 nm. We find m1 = 39.39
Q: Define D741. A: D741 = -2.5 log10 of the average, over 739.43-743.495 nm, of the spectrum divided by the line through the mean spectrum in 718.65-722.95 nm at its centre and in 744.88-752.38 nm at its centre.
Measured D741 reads 0.15 mag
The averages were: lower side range 34.3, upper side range 50.5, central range 40.2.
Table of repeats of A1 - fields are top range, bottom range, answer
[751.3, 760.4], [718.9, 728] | 1.20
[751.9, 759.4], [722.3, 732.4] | 1.16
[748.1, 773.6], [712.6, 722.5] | 1.22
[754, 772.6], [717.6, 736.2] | 1.07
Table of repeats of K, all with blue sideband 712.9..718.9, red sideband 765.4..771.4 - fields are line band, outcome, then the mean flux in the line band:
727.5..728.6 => -0.09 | 36.9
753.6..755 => -0.23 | 38.8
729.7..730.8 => -0.08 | 36.2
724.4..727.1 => -0.09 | 35.1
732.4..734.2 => -0.15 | 36.6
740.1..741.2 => -0.19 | 39.3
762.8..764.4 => -0.06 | 34.2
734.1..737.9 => -0.44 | 37.7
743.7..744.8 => -0.34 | 43.8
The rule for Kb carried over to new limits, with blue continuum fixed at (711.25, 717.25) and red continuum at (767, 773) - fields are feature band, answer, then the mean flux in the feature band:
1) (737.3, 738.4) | -0.12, 37.3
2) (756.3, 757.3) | -0.13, 37.1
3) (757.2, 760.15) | -0.09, 35.5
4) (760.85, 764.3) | -0.06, 34.5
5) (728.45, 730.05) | -0.09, 36.5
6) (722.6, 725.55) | -0.03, 34.5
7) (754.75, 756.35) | -0.15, 37.7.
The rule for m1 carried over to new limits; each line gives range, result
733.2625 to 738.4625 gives 38.34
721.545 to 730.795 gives 37.01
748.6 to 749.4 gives 55.13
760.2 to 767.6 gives 35.36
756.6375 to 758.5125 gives 36.91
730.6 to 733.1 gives 36.62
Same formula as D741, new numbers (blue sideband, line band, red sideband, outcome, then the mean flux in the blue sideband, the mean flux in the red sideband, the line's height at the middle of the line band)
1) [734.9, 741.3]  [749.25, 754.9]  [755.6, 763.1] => -0.220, 38.2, 35.5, 36.4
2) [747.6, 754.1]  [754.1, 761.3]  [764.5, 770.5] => 0.157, 48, 33.1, 41.8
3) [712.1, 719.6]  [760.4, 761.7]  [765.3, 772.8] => -0.051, 34.1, 32.7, 32.9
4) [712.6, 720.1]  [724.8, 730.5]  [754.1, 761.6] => -0.039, 34.2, 36.2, 34.7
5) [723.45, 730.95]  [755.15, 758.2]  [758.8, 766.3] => -0.081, 35.7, 34.2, 34.5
